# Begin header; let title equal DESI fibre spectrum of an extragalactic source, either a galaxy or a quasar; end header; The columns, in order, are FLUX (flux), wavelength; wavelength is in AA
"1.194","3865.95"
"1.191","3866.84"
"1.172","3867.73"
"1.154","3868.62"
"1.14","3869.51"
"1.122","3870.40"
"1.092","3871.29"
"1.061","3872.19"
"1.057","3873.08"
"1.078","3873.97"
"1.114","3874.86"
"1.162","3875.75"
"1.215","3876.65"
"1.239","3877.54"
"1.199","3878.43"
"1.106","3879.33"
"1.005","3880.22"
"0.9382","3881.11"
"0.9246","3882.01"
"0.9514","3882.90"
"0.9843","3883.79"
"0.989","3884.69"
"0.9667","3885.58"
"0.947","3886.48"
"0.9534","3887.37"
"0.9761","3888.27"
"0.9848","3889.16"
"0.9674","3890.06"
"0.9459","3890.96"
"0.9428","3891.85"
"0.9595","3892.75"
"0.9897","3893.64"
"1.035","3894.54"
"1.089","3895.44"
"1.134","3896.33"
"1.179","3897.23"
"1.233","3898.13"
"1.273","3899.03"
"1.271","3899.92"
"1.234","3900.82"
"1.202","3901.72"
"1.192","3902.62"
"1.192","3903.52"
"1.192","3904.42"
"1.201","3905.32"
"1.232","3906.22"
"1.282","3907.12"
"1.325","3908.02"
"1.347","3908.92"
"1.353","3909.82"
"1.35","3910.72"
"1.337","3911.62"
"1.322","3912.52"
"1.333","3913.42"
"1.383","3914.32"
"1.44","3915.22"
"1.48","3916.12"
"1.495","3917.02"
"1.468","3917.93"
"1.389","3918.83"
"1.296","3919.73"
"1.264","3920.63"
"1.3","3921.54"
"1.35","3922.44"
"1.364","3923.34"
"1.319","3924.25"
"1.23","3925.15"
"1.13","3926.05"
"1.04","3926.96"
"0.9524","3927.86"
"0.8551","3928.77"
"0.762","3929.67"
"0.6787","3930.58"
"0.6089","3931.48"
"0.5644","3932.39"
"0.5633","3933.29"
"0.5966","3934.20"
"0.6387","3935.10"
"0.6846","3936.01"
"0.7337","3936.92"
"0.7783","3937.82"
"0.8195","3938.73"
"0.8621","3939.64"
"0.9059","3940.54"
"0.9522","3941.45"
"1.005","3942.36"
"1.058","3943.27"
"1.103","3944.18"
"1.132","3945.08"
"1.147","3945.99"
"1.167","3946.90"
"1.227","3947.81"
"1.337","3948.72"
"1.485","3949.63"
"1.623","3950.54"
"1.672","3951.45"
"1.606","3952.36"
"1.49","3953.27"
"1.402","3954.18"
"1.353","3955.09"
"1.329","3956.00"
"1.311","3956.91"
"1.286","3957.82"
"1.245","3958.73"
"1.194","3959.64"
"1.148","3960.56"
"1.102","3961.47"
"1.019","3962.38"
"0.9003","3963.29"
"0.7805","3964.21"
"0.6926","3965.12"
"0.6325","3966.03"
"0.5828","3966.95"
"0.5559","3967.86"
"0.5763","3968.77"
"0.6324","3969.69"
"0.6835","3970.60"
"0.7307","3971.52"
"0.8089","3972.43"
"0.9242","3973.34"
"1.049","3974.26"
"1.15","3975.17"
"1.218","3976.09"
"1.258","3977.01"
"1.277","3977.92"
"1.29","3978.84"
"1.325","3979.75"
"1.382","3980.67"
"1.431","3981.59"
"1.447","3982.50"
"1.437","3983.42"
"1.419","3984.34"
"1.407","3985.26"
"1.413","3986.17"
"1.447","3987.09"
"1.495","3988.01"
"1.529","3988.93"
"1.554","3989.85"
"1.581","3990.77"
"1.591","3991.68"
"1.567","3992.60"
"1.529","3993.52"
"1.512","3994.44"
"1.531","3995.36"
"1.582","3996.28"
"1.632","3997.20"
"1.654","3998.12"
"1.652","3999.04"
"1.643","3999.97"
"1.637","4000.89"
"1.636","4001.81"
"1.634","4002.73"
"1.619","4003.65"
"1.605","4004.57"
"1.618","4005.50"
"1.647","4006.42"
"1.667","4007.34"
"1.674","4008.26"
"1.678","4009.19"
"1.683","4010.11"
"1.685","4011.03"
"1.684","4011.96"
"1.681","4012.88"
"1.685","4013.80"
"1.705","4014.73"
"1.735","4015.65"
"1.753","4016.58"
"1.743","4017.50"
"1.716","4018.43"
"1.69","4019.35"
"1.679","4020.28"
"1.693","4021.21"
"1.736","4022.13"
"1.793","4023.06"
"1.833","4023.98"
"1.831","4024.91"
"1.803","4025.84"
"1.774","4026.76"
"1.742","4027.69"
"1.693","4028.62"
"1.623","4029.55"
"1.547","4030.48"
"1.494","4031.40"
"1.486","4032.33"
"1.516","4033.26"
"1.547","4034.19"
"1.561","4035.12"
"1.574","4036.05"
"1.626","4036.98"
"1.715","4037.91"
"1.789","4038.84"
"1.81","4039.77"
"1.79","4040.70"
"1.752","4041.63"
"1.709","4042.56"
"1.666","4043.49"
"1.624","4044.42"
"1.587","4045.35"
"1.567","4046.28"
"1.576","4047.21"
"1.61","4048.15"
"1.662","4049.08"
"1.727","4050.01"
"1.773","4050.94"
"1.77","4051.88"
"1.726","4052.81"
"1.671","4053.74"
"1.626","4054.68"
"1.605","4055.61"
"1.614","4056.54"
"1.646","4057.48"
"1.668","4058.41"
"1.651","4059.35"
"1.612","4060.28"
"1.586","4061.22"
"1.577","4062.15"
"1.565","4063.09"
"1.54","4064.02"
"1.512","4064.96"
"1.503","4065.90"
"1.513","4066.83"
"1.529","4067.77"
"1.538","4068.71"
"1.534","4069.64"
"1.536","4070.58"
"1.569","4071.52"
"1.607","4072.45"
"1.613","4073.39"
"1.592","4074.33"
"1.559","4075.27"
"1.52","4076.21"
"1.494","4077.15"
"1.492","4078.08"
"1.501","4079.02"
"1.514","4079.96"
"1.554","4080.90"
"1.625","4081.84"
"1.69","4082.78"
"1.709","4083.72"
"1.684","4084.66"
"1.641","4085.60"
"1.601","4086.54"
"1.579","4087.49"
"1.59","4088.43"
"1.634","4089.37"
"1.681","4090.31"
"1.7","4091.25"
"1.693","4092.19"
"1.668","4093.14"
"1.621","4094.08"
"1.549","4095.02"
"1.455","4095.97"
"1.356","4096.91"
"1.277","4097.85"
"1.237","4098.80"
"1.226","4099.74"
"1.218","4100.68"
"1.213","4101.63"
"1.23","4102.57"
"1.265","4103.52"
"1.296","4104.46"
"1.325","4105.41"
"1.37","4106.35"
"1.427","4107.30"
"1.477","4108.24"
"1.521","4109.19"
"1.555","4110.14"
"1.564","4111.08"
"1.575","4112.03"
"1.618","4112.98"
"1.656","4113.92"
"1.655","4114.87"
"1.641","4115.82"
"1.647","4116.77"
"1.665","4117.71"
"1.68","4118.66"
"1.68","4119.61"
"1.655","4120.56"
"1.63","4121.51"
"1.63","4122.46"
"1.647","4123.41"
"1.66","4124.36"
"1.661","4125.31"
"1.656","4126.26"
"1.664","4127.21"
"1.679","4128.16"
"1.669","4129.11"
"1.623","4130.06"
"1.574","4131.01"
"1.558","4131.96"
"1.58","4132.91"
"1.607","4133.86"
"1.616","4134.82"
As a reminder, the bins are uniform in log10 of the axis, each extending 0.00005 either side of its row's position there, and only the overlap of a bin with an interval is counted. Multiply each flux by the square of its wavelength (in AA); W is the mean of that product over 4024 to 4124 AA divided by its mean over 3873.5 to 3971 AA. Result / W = 1.56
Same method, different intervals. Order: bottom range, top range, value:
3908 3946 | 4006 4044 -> 1.64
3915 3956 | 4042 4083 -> 1.52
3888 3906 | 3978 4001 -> 1.41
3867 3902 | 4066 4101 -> 1.58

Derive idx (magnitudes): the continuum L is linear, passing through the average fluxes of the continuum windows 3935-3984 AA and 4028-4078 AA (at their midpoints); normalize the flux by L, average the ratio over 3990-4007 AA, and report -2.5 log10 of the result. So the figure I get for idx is -0.22 mag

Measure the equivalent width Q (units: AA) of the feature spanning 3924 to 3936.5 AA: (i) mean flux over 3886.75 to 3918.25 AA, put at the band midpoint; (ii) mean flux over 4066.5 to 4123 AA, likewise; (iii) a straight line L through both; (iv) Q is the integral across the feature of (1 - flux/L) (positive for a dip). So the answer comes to 4.3 AA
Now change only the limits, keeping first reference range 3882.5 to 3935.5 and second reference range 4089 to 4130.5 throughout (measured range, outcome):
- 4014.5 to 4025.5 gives -3.2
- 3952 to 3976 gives 4.3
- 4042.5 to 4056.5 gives -2.4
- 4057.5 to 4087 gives -2.4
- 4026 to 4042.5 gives -3.3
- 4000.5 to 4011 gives -2.6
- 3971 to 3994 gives -1.0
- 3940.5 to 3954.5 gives -0.9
